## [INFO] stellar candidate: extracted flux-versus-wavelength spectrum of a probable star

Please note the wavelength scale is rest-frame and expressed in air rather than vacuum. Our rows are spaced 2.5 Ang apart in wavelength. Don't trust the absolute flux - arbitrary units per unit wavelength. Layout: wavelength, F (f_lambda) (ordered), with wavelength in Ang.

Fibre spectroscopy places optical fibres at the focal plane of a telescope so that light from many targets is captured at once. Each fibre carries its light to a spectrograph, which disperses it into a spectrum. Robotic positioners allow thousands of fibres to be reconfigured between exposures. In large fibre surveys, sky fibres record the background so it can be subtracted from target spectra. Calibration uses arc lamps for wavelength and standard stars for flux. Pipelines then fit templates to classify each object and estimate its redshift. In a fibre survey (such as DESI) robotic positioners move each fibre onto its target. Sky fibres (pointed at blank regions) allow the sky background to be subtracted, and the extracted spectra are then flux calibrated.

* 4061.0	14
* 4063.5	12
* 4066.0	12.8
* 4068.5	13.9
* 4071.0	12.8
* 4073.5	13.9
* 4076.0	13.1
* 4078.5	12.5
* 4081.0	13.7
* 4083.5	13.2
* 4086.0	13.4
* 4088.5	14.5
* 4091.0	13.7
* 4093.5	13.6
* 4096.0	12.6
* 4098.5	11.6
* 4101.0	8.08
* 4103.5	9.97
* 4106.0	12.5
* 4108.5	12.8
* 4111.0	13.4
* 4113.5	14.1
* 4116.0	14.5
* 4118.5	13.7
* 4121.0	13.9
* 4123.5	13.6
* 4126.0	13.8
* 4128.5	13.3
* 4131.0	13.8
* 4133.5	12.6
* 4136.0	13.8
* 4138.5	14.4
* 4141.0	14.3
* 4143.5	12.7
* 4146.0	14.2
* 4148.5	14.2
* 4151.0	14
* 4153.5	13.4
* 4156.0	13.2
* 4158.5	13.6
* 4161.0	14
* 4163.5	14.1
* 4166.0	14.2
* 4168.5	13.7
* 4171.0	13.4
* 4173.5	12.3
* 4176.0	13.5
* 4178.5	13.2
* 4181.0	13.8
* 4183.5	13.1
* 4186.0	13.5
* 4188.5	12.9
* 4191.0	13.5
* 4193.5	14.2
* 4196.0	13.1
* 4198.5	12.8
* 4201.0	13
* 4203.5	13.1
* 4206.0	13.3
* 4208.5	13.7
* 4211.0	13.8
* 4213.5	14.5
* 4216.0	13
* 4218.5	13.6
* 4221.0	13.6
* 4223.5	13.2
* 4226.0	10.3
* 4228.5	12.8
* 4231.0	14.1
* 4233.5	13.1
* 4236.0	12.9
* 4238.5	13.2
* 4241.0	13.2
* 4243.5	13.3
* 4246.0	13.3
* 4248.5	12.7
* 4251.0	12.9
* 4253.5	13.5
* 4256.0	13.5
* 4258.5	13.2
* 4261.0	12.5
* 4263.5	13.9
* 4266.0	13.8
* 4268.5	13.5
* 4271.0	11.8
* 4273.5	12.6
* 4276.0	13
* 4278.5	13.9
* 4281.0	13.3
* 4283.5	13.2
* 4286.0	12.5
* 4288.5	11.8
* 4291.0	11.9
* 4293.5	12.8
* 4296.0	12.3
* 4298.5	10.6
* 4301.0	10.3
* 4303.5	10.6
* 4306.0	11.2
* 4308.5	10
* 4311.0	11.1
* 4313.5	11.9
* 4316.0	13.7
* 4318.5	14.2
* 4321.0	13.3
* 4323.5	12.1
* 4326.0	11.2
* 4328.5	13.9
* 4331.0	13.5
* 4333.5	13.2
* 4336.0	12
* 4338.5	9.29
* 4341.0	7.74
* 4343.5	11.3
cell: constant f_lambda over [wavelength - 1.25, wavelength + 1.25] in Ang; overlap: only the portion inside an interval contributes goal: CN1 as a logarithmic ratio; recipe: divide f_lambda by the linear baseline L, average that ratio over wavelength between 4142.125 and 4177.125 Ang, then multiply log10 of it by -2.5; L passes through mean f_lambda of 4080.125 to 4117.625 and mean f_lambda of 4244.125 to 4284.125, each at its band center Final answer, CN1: -0.057 mag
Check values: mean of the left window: 12.8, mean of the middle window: 13.6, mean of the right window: 13.2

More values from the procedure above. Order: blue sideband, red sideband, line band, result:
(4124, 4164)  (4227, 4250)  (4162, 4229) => 0.01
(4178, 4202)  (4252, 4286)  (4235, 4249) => 0.01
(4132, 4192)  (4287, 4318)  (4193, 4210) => -0.02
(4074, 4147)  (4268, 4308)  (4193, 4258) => -0.06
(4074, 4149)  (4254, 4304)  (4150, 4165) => -0.06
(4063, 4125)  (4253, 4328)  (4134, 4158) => -0.08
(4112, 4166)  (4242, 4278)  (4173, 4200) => 0.02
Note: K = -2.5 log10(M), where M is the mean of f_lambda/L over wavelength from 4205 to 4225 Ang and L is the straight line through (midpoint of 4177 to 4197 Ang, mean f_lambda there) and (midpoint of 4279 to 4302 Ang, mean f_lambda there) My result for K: -0.04 mag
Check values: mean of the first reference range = 13.4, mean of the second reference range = 12.2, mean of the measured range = 13.6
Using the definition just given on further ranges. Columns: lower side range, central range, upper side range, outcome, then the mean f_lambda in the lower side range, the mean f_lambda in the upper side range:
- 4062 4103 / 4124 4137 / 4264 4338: -0.06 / 12.8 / 12.4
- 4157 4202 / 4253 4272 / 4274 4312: -0.08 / 13.4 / 11.9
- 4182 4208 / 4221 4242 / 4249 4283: 0.03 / 13.3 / 13.2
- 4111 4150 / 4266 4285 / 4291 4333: -0.06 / 13.8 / 12.1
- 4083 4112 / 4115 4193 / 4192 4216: -0.05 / 12.4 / 13.5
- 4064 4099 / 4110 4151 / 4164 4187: -0.03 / 13.2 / 13.4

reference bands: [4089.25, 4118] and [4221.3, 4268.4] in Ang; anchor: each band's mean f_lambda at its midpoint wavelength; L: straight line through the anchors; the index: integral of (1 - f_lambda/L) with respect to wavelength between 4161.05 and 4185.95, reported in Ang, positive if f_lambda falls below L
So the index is -1.4 Ang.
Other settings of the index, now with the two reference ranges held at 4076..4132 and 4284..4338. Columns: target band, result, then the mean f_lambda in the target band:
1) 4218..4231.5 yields -0.4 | 12.8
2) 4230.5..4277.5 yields -3.1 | 13.1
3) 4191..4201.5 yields -0.6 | 13.3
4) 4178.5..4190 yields -0.6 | 13.3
